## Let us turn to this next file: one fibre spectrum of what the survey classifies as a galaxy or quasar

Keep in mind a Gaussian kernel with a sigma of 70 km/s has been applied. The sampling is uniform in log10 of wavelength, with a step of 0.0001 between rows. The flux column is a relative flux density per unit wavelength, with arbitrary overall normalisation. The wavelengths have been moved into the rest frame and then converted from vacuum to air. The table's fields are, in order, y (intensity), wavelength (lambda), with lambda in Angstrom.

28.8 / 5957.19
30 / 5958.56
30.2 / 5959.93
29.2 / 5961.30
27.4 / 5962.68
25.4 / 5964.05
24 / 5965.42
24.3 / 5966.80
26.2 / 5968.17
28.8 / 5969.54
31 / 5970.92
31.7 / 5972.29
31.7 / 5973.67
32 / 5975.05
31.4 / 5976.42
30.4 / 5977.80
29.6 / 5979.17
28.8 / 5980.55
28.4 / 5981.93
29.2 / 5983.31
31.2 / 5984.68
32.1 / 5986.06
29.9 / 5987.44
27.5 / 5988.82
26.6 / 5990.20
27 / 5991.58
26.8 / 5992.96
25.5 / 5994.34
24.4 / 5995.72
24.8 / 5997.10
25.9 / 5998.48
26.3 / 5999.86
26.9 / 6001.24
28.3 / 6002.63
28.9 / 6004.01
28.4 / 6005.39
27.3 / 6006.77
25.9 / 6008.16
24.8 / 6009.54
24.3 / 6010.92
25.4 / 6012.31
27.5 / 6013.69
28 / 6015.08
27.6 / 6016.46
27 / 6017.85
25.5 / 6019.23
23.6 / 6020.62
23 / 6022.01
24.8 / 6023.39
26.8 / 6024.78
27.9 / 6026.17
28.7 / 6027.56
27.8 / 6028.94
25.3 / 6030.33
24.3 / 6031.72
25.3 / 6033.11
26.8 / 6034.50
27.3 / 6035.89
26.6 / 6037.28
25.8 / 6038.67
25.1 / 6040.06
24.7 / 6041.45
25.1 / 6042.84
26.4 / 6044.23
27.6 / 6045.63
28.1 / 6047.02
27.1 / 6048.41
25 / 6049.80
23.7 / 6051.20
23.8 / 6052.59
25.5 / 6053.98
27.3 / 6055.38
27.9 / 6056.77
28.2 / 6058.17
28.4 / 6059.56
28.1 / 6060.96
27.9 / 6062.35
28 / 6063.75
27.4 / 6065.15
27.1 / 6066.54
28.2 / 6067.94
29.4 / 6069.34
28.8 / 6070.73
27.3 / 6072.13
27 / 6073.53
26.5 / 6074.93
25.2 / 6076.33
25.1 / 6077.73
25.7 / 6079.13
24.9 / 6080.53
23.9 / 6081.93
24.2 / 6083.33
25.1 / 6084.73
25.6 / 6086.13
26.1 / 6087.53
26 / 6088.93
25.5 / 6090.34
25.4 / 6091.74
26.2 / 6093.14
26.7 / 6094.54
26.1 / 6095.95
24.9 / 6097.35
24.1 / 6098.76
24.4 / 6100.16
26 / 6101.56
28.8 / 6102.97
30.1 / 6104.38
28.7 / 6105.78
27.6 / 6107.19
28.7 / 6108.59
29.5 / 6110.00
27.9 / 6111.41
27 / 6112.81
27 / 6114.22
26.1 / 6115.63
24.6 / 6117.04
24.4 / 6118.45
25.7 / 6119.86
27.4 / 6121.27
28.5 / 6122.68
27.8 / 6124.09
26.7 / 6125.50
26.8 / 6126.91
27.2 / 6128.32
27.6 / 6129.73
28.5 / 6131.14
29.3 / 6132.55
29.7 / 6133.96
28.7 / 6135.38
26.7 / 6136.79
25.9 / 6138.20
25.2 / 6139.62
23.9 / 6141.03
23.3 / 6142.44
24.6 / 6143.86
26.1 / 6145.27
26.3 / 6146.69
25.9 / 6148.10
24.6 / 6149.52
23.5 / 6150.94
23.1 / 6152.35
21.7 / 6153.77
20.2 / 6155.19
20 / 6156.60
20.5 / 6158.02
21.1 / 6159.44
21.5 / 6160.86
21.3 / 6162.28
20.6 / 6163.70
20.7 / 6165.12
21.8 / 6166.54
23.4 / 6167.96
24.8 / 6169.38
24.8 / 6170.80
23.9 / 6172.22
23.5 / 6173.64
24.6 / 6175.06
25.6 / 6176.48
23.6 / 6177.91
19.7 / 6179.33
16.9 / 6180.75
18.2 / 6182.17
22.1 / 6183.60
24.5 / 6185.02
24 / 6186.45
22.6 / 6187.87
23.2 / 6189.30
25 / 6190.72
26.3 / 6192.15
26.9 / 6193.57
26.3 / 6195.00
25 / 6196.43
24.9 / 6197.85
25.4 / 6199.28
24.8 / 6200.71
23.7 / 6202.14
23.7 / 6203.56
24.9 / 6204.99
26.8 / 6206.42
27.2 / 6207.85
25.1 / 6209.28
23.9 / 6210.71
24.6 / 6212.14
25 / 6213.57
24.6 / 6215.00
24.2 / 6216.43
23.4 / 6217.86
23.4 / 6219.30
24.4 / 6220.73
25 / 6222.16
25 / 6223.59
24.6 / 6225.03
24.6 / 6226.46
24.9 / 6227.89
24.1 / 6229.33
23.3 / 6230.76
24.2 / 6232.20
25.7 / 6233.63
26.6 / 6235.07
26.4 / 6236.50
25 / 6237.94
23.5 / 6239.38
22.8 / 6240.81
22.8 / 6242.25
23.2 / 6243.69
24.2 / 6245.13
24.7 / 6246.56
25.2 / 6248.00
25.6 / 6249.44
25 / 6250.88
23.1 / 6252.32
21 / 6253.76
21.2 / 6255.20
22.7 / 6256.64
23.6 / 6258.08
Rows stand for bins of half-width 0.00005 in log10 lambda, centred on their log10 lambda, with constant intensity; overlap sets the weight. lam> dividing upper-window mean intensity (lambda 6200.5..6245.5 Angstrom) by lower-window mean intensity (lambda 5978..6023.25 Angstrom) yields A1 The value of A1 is 0.91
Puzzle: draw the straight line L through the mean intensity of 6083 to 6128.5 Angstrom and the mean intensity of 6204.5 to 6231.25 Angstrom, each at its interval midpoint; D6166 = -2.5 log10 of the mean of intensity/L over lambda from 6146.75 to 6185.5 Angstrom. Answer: 0.15 mag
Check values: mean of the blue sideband 26.6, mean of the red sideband 24.7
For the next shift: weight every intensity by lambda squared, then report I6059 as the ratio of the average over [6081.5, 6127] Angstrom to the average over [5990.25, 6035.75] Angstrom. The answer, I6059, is 1.04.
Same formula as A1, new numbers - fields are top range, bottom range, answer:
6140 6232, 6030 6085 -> 0.90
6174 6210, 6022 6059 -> 0.92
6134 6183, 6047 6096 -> 0.88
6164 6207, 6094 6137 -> 0.87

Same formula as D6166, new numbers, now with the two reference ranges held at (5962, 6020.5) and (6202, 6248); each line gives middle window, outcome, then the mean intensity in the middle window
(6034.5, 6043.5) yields 0.049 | 25.9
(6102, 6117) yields -0.073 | 27.9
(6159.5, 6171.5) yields 0.140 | 22.3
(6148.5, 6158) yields 0.153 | 22.2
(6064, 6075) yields -0.046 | 27.8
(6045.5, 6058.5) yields 0.022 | 26.3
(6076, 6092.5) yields 0.051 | 25.2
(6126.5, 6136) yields -0.100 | 28.3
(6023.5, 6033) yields 0.025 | 26.6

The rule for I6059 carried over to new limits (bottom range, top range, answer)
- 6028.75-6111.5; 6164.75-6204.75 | 0.93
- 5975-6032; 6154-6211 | 0.91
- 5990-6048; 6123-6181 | 0.96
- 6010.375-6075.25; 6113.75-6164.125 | 0.97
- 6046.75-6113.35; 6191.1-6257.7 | 0.96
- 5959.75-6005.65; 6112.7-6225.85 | 0.92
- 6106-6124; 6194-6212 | 0.96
